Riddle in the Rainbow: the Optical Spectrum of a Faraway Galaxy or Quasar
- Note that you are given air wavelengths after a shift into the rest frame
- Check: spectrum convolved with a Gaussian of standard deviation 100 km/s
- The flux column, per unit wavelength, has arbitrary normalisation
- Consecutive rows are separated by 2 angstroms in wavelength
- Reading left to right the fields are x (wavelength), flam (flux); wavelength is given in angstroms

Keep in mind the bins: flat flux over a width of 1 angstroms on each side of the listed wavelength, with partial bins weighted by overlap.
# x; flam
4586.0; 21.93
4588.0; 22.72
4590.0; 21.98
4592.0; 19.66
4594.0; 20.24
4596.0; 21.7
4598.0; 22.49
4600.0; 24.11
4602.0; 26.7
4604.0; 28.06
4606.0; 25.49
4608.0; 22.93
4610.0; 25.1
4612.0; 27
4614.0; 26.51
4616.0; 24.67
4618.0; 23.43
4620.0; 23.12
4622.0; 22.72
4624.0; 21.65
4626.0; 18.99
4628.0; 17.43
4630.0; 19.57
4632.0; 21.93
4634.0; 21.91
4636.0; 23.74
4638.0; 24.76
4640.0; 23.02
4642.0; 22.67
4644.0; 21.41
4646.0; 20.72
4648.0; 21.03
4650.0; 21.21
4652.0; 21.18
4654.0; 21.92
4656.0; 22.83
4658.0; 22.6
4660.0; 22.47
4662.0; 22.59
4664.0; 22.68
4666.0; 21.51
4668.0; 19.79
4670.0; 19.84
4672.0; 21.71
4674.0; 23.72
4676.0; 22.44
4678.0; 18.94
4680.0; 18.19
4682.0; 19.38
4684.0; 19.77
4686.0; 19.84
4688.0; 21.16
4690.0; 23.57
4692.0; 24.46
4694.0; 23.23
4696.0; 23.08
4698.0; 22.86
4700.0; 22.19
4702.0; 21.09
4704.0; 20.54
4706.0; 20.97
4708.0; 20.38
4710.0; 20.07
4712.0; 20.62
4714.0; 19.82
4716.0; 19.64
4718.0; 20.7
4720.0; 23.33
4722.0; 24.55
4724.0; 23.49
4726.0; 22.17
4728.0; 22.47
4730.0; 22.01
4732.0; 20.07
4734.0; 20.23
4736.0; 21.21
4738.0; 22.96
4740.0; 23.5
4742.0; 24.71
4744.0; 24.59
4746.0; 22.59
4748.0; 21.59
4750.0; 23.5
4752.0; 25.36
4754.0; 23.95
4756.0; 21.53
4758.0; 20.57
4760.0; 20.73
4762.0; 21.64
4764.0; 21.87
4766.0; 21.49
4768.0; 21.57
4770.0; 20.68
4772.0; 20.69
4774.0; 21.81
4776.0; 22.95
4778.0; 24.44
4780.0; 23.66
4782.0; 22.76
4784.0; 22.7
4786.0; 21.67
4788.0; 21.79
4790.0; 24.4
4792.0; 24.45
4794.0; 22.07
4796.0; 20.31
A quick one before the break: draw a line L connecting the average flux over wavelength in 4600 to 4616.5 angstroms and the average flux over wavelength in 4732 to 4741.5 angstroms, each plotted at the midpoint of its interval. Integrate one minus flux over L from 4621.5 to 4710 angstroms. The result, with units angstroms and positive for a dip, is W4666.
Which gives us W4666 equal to 9.2 angstroms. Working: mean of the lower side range 25.7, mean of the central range 21.5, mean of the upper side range 21.9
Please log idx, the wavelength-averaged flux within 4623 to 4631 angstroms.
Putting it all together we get 19.4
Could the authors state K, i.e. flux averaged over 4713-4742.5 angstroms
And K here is 22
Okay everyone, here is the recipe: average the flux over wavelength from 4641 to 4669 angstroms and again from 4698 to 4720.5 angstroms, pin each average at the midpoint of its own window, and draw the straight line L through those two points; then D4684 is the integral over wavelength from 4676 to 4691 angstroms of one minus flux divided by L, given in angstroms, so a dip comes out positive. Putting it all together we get 0.7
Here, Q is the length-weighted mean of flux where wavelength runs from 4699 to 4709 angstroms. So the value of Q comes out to 21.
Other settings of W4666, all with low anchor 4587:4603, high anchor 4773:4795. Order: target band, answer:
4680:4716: 2.4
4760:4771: 0.7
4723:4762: 0.7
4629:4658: 0.7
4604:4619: -1.8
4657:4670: 0.5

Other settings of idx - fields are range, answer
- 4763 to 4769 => 21.6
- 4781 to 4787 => 22.4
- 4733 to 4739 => 21.5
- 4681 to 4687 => 19.7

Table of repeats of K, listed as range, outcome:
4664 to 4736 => 21.4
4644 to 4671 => 21.6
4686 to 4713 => 21.8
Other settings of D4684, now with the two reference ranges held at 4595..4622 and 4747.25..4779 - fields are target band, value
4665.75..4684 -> 2.4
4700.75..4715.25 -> 1.6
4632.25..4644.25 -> 0.6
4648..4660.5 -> 1.0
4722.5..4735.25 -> 0.5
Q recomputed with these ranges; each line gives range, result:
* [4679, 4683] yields 18.8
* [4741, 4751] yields 23.4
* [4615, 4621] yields 23.7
